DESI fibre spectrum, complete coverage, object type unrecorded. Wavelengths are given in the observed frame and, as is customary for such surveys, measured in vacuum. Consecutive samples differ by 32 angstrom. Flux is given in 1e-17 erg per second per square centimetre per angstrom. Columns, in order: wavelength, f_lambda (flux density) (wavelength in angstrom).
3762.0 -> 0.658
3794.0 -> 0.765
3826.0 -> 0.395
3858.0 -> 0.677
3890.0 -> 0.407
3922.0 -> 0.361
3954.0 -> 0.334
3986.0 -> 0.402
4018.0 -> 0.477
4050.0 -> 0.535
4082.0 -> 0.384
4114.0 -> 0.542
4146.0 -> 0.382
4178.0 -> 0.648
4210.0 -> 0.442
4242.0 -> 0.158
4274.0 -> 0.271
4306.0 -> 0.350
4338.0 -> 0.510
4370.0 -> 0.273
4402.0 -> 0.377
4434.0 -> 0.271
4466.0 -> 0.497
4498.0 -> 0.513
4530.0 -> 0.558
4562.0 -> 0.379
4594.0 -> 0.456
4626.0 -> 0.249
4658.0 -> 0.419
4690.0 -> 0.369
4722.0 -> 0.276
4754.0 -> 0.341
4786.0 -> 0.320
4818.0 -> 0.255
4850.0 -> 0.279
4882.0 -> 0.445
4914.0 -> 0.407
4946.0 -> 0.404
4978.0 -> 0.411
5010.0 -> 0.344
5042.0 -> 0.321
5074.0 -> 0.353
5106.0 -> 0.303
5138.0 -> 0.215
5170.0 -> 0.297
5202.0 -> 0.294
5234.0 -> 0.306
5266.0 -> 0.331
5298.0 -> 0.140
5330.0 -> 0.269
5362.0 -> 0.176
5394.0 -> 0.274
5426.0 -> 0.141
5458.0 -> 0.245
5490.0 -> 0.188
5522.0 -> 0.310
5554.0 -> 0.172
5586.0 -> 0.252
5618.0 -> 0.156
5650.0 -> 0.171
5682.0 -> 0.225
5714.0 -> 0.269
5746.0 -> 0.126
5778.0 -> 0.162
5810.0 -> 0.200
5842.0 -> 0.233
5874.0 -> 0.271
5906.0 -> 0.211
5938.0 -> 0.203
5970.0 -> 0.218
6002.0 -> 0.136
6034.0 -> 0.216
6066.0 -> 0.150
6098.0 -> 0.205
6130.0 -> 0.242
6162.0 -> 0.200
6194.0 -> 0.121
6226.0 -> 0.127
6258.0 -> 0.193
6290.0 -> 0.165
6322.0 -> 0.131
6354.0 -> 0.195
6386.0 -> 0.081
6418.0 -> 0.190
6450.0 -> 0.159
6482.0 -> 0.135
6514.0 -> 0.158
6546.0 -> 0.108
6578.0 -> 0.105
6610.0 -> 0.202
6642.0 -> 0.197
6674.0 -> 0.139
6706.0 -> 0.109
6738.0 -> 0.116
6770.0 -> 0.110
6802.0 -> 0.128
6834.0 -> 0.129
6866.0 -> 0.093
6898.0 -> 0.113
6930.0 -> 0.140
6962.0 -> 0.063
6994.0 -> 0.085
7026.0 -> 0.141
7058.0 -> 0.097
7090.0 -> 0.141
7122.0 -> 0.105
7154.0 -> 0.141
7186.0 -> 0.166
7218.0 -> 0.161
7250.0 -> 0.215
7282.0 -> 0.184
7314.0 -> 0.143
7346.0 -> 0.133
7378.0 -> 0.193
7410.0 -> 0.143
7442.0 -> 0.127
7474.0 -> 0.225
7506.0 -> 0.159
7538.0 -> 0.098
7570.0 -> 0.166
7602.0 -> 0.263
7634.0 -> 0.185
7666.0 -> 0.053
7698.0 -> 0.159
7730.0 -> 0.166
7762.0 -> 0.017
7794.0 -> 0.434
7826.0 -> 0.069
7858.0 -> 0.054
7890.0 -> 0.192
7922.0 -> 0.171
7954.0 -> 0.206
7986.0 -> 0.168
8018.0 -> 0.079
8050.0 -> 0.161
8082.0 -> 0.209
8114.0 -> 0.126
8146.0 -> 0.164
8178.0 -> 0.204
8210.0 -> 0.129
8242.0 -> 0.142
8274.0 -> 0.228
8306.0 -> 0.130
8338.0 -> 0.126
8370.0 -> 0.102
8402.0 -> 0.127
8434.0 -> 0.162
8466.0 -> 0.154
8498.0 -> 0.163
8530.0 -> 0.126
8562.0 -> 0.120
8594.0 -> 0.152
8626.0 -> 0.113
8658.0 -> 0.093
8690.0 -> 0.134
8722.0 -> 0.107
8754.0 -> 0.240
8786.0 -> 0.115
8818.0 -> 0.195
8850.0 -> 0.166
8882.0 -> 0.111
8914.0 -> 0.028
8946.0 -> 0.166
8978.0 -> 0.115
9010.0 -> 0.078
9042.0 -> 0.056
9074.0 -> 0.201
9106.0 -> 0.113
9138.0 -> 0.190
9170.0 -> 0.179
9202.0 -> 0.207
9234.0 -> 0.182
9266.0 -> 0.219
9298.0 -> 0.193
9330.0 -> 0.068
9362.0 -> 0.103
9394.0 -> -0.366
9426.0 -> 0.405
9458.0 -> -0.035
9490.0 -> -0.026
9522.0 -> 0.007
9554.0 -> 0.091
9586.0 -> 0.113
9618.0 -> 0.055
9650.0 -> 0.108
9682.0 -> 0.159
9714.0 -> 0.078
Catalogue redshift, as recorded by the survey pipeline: 1.09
